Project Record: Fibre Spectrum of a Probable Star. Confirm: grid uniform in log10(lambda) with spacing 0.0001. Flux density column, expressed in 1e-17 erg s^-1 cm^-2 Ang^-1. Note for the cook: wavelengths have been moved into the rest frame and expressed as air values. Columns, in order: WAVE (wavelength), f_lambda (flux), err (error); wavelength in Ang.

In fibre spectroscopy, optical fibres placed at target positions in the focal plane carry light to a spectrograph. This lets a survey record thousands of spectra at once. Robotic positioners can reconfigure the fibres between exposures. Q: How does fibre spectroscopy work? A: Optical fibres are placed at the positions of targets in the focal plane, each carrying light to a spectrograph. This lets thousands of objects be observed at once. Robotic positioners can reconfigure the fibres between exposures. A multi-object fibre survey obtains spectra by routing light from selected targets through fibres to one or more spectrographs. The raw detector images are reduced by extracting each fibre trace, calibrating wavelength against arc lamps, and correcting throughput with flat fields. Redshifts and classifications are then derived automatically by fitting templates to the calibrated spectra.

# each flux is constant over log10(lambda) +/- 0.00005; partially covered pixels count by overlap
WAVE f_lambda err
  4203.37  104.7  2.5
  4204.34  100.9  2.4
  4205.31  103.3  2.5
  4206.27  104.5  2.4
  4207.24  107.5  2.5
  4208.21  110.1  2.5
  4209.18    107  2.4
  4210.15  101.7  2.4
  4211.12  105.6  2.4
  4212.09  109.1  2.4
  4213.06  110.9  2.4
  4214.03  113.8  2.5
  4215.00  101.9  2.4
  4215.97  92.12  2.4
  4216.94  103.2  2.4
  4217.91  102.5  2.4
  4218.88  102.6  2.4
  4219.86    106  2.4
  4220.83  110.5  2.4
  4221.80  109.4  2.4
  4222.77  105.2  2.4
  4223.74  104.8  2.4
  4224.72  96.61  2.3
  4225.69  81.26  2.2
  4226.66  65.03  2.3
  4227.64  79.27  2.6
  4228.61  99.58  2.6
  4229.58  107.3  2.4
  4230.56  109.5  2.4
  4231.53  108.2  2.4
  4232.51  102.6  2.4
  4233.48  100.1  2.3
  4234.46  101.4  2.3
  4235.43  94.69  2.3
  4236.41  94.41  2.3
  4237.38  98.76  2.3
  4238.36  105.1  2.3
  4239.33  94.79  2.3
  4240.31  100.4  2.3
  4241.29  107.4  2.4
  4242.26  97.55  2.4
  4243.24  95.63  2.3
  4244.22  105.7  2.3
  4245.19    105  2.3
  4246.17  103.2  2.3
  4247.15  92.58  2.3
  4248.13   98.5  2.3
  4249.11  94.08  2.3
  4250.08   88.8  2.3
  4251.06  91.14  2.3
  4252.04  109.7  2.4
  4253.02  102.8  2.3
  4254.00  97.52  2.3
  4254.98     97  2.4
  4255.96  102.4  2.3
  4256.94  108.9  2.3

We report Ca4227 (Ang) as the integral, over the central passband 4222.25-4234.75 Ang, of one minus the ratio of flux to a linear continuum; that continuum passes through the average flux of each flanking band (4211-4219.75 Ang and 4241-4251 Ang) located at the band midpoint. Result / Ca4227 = 0.6 Ang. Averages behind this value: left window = 105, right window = 98.4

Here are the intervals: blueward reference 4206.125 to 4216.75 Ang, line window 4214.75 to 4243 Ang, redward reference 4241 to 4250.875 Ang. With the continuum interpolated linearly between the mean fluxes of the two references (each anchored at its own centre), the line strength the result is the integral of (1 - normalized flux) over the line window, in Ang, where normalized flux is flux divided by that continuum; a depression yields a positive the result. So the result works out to 0.8 Ang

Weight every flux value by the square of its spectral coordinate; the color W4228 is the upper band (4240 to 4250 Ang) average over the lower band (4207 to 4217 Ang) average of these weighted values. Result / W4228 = 0.96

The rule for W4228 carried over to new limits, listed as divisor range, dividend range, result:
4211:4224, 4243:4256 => 0.95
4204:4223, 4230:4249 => 0.97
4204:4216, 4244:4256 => 0.95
